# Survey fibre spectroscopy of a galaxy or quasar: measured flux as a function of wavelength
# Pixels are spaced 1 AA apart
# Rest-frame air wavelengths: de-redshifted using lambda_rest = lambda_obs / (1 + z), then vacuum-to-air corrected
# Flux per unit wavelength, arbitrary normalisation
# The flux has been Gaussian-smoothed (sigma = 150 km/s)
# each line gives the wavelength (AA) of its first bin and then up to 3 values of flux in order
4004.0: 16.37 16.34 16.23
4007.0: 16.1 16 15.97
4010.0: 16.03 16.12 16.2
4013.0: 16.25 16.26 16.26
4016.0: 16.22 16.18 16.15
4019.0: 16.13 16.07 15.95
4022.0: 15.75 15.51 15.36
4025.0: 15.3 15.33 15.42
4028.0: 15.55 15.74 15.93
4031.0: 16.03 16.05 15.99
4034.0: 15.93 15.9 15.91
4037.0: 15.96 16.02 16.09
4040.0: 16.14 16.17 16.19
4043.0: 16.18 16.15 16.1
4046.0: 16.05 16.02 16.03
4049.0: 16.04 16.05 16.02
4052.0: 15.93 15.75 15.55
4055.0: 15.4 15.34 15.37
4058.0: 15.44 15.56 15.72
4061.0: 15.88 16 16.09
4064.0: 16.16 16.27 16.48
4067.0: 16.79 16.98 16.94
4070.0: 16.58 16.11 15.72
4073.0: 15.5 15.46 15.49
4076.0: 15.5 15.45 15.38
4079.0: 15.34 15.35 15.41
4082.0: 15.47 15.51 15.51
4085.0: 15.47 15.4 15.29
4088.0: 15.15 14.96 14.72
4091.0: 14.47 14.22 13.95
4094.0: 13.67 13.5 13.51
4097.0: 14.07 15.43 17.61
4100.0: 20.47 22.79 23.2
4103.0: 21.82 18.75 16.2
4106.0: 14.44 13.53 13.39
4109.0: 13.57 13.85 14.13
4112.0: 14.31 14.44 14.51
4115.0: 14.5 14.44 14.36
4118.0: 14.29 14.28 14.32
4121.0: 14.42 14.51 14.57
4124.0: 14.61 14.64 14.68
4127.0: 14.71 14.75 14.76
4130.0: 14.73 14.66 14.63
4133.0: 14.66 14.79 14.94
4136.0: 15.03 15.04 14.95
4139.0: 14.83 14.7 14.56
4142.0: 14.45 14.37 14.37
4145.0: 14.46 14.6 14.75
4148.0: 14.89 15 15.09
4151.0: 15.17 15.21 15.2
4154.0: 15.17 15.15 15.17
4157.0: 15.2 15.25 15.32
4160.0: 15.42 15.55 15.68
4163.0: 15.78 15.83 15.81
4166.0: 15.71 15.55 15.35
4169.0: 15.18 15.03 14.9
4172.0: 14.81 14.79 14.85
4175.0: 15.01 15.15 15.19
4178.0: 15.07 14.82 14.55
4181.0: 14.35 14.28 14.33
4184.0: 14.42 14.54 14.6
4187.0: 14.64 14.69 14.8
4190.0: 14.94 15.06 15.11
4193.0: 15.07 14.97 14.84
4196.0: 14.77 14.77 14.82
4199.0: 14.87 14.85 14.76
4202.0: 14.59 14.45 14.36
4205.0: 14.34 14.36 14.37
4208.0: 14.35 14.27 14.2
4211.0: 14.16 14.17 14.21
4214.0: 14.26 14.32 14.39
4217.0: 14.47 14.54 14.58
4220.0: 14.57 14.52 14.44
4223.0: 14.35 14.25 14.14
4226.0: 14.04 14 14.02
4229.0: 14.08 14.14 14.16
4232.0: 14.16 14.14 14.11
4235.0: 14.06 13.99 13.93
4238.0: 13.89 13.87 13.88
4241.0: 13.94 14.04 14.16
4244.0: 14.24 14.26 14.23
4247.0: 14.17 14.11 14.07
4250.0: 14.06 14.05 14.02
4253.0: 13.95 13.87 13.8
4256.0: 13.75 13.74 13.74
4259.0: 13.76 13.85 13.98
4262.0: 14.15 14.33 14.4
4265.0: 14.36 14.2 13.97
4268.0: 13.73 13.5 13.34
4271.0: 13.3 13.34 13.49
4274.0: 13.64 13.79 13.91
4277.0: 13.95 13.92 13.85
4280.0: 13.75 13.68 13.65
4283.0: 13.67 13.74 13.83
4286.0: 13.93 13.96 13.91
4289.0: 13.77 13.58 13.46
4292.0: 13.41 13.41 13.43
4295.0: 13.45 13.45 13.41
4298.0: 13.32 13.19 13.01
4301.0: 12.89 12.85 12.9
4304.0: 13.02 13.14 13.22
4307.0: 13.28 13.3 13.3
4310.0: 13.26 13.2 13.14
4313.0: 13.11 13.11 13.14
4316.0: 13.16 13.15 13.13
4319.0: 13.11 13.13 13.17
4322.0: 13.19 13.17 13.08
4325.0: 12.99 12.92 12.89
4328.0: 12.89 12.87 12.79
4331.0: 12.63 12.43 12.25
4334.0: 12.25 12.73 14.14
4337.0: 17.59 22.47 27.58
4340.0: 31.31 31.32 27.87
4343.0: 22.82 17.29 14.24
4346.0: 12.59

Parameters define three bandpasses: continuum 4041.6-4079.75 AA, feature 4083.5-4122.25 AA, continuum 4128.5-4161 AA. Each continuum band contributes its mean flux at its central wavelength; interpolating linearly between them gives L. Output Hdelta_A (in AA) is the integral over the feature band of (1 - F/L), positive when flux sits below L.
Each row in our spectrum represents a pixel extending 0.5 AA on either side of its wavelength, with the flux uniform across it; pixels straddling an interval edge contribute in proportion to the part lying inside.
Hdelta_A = 0.0 AA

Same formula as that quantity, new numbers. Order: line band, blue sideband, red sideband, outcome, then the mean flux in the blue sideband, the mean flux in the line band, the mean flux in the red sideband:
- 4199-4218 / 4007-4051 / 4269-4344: 0.8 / 16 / 14.4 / 14.5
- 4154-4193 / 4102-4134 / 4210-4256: -1.3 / 15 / 15.1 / 14.1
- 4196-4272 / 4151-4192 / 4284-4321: 0.3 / 15.1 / 14.2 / 13.3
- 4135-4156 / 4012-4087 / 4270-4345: 0.7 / 15.9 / 14.9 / 14.5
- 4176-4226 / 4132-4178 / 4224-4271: -0.1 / 15.1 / 14.6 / 14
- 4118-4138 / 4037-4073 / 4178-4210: 0.8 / 16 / 14.7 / 14.6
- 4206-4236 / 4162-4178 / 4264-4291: 0.6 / 15.3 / 14.3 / 13.8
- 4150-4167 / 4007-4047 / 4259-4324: -0.8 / 16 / 15.4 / 13.5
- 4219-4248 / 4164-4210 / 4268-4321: 0.1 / 14.8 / 14.1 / 13.4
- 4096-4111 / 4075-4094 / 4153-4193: -1.8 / 15.1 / 16.9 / 15.1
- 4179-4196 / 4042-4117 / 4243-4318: -0.1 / 15.7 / 14.7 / 13.6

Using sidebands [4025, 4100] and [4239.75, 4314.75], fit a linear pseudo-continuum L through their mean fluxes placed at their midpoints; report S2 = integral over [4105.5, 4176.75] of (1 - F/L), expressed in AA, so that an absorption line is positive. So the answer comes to 0.64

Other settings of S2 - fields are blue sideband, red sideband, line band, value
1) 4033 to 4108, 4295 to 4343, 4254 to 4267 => 0.94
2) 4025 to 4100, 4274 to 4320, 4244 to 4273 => -0.29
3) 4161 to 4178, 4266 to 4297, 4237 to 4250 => 0.14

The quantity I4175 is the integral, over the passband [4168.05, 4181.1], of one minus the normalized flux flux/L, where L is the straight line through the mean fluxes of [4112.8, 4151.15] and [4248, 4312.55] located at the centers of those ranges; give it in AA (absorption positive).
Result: -0.5 AA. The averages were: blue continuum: 14.6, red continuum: 13.6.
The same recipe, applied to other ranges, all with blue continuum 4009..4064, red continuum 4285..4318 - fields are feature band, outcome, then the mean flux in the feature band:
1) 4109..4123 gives 0.8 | 14.3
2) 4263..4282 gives -0.3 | 13.8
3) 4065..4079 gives -0.4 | 16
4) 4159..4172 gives -0.7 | 15.5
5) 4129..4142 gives 0.1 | 14.8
